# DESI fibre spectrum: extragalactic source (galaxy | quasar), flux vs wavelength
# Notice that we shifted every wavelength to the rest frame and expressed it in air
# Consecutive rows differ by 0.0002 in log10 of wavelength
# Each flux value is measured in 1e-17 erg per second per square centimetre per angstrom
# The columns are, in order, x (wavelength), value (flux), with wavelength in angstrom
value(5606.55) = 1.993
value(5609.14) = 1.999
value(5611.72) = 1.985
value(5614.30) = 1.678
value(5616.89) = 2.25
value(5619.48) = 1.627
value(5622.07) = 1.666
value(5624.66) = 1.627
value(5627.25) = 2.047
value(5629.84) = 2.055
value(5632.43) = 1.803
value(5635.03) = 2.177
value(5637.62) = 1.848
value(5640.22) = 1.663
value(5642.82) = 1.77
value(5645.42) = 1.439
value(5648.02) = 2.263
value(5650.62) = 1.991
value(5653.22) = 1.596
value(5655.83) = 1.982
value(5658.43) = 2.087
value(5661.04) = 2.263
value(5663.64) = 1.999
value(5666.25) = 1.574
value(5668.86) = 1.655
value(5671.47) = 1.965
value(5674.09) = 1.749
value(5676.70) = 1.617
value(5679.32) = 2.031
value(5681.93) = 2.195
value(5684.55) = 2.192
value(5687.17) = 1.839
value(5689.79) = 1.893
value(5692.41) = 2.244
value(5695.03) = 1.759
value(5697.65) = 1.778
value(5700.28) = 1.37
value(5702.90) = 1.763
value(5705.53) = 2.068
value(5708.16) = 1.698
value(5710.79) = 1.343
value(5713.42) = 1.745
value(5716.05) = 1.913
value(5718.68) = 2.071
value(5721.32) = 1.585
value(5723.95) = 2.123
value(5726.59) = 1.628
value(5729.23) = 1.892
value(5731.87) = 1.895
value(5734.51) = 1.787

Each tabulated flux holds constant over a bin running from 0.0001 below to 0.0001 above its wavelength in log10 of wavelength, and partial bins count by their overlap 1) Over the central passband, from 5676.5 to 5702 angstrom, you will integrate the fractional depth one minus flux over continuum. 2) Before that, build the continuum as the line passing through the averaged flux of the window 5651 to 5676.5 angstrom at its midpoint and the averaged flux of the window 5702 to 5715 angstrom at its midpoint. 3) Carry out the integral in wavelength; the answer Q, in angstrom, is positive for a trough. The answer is -1.6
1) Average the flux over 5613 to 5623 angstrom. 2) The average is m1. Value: 1.81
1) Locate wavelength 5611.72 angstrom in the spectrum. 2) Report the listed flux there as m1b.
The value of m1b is 1.985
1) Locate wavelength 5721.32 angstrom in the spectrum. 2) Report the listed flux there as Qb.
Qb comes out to 1.585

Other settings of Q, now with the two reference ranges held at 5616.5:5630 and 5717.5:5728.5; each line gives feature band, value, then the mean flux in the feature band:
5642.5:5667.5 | -0.8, 1.9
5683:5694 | -1.1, 2.04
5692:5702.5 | 0.6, 1.75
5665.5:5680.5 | 0.6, 1.77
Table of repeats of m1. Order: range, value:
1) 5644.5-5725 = 1.87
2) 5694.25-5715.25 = 1.69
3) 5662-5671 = 1.78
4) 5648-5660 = 1.96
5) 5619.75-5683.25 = 1.87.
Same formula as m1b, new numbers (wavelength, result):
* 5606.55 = 1.993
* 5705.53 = 2.068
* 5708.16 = 1.698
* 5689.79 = 1.893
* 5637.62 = 1.848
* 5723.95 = 2.123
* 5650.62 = 1.991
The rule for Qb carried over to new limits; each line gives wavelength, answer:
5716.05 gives 1.913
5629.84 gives 2.055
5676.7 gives 1.617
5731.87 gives 1.895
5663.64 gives 1.999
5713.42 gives 1.745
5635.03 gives 2.177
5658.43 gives 2.087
